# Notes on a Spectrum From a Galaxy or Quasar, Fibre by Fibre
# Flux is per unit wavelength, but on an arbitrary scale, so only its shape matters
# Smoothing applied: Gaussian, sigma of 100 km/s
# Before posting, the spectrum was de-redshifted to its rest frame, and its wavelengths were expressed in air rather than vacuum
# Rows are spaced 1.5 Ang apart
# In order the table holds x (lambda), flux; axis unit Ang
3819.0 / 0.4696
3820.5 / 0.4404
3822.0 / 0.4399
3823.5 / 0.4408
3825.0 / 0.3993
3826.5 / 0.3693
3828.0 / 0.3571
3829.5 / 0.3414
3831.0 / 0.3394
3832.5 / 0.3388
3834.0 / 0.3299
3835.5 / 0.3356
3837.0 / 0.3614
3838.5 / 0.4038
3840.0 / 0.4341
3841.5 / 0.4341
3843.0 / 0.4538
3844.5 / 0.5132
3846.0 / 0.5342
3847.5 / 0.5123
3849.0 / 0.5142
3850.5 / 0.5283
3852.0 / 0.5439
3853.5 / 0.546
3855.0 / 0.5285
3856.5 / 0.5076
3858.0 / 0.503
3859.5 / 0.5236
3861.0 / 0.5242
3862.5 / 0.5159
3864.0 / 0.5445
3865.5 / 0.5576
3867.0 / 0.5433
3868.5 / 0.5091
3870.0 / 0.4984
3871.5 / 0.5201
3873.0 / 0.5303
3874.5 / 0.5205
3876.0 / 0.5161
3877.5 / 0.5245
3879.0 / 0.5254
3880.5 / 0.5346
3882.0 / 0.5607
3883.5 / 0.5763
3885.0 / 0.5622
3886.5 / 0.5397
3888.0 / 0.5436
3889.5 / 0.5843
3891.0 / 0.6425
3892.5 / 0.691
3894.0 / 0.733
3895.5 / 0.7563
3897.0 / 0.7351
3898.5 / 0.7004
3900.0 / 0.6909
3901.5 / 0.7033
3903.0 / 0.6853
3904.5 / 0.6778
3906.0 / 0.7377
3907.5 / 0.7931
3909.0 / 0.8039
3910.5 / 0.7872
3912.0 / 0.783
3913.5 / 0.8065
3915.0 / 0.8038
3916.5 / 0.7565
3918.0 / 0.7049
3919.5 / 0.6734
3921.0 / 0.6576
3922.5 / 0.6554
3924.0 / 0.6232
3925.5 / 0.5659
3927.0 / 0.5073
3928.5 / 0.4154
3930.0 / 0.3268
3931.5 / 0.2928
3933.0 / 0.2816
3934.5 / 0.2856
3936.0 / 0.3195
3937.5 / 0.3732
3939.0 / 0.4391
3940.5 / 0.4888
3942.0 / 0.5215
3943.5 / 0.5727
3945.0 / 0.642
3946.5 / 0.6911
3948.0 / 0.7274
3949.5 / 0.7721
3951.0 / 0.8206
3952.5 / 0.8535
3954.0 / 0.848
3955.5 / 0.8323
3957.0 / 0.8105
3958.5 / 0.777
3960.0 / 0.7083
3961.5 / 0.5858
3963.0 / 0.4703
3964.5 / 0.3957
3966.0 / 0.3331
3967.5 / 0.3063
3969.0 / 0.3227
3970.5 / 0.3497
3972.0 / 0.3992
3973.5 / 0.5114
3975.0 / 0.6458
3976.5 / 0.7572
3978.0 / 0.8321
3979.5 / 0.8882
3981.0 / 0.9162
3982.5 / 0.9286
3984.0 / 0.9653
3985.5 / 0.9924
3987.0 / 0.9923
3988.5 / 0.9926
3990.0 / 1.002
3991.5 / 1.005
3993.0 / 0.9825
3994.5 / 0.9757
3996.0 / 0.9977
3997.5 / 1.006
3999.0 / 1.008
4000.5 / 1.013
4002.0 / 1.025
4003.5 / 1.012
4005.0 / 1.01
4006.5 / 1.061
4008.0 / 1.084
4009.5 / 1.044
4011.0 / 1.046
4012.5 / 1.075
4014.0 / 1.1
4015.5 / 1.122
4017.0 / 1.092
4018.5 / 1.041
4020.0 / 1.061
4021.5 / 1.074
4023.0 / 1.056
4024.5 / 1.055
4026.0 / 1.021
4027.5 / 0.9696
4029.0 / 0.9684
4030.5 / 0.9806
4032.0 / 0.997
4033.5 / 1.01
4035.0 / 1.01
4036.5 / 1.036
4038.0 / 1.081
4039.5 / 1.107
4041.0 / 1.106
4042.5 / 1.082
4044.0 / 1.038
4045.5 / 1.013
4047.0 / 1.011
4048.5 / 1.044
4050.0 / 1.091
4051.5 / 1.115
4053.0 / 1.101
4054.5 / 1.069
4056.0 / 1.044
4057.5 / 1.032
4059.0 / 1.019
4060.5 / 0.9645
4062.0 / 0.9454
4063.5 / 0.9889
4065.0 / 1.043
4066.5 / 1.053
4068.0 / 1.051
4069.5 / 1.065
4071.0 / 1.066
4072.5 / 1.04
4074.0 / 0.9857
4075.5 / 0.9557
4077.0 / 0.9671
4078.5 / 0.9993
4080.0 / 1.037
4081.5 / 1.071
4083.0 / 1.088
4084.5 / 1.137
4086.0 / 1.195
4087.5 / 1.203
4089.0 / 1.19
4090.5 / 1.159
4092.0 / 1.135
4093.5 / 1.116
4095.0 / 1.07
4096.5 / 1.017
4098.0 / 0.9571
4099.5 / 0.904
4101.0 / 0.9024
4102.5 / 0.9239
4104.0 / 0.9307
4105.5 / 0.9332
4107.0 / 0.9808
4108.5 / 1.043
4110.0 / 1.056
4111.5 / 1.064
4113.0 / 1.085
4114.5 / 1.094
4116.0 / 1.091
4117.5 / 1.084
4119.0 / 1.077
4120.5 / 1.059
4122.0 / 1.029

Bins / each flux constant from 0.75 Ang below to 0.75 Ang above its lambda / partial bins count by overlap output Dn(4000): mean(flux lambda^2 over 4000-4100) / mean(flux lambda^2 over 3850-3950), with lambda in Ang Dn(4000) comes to 1.93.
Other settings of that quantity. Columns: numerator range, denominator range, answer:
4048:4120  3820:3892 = 2.40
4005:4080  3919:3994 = 1.69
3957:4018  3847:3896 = 1.62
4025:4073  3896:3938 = 1.80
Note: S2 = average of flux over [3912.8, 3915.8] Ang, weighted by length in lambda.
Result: 0.804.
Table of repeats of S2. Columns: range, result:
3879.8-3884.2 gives 0.557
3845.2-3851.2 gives 0.522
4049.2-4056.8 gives 1.08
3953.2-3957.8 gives 0.83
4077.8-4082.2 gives 1.04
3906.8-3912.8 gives 0.792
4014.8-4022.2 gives 1.08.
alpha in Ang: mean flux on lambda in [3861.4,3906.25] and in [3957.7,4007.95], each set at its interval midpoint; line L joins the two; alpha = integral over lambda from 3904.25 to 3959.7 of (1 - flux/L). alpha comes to 4.7 Ang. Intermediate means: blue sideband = 0.597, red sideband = 0.797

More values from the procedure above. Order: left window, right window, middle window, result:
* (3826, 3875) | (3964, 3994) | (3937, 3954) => 0.6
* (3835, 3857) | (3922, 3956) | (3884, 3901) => -4.4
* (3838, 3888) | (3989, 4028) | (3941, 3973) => 9.1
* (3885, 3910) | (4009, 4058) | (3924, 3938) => 7.0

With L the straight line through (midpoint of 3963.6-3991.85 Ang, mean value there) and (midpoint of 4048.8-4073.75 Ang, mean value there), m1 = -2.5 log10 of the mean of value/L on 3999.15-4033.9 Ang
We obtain -0.206 mag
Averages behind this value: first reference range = 0.707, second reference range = 1.04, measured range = 1.04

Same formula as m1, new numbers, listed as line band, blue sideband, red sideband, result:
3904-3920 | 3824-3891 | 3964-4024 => -0.17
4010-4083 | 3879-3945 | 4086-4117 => -0.14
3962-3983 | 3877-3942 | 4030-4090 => 0.36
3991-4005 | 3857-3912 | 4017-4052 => -0.07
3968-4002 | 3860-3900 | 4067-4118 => -0.03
